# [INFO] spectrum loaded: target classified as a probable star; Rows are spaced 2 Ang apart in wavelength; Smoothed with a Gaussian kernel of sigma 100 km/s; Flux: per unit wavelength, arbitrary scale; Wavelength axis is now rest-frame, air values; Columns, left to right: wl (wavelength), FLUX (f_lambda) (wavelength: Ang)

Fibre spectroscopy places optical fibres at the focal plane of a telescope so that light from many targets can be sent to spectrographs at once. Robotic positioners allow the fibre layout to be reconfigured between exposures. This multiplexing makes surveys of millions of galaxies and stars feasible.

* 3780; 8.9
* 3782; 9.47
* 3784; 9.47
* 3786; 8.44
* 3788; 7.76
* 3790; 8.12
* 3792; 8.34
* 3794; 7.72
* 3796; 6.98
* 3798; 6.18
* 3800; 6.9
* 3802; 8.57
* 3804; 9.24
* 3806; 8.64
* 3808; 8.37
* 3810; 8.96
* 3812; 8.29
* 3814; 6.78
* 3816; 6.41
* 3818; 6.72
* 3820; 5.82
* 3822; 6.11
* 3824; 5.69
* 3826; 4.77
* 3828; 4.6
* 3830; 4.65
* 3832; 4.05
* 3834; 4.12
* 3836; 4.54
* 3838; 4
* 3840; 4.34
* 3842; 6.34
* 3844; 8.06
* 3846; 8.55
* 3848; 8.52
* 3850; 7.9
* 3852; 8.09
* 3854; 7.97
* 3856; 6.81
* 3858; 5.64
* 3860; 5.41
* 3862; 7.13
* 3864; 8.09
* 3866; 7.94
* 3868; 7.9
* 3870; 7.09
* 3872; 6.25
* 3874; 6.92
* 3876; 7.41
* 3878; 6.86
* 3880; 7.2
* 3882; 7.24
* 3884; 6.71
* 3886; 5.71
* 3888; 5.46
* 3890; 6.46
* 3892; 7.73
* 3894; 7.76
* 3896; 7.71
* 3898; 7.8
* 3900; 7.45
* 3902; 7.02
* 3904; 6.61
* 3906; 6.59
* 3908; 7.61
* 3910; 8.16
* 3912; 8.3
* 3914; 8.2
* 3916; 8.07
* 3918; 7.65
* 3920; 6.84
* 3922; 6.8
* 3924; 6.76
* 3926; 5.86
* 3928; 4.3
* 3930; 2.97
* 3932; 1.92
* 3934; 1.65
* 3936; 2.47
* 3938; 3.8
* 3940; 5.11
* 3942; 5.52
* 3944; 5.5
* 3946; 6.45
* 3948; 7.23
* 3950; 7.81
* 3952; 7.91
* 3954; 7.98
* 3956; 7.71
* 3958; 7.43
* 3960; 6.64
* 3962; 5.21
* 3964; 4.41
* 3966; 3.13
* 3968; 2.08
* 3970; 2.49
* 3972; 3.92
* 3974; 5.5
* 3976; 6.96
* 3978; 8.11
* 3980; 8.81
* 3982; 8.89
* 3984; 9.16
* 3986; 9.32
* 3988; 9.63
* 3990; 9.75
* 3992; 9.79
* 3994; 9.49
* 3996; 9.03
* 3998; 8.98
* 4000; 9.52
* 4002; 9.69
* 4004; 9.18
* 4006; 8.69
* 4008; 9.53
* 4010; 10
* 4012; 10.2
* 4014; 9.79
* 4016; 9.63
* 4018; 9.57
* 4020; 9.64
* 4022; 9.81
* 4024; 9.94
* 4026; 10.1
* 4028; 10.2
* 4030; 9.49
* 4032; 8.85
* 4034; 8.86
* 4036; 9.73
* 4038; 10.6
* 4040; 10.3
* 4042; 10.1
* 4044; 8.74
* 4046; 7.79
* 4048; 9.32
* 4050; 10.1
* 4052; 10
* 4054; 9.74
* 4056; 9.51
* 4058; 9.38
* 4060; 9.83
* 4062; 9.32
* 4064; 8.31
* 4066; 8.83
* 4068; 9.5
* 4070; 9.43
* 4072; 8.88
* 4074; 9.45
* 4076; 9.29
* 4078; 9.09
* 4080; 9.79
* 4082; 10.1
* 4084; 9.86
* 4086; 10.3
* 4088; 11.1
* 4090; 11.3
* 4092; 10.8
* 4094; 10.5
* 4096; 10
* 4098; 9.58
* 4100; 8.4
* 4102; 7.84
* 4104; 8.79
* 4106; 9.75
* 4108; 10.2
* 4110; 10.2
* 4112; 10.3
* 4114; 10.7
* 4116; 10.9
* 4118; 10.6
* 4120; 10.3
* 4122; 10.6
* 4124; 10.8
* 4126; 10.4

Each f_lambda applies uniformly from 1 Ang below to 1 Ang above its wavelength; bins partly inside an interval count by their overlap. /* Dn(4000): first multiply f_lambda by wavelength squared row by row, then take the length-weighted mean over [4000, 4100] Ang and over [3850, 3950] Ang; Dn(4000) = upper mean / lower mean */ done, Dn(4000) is 1.60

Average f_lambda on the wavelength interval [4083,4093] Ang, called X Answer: 10.7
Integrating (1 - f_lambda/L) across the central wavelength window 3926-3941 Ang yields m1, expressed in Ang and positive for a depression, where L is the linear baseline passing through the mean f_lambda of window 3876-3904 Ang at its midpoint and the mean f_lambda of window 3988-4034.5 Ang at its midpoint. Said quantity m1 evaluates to 8.7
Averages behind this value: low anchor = 7.01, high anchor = 9.56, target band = 3.35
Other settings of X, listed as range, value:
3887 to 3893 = 6.55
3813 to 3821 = 6.43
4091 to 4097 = 10.4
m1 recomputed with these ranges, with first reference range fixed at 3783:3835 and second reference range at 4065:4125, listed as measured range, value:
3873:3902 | 2.8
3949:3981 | 9.6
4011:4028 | -1.3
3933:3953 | 7.2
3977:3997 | -0.9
